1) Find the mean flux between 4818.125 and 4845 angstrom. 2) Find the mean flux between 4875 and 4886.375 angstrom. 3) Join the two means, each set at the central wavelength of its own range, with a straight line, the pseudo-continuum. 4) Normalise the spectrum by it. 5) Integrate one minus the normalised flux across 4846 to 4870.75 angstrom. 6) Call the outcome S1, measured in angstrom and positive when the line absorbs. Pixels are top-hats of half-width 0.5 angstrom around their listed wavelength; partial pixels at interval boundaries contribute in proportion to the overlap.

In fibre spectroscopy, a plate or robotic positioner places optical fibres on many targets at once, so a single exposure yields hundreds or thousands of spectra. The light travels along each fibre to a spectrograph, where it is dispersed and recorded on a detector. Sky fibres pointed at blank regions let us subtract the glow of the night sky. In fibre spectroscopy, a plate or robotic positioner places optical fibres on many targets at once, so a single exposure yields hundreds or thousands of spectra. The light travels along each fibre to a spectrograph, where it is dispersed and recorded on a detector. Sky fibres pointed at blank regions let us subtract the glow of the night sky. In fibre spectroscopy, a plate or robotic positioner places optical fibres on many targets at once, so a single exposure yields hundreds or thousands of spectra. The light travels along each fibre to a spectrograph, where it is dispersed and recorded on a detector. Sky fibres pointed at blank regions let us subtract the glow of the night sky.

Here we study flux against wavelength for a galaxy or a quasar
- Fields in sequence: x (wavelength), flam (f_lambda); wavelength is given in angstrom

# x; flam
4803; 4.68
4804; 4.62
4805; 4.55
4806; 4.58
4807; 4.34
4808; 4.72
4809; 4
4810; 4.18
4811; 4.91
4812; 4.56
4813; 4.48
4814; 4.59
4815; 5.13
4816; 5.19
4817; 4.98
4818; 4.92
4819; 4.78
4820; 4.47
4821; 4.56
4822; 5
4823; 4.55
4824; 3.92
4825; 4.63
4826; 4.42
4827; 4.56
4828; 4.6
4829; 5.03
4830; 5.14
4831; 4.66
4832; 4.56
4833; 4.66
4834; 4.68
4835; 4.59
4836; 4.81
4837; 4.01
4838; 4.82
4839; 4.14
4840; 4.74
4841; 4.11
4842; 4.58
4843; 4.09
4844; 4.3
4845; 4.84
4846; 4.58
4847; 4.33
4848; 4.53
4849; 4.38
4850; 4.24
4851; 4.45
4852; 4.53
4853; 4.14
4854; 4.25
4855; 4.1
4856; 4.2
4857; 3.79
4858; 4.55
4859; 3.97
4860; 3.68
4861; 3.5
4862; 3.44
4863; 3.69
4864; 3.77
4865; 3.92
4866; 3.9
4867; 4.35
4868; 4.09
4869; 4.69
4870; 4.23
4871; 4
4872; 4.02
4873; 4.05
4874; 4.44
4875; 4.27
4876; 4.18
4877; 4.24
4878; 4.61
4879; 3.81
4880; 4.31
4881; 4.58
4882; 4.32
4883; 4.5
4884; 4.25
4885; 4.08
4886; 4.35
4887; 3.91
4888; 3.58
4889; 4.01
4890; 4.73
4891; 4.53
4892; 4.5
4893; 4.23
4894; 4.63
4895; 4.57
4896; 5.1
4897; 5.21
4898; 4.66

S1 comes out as 1.7 angstrom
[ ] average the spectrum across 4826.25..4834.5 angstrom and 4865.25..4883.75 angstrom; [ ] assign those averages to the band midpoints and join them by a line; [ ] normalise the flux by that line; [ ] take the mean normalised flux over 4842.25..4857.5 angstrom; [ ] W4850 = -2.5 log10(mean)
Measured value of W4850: 0.05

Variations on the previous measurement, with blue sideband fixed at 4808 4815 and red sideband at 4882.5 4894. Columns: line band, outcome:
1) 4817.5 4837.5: -0.04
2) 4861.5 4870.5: 0.08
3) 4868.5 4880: 0.02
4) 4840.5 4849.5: 0.00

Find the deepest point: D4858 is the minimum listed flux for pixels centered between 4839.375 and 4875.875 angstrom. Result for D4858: 3.44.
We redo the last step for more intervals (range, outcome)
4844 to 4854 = 4.14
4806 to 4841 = 3.92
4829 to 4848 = 4.01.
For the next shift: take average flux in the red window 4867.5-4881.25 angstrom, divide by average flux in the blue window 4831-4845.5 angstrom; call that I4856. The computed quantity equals 0.94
